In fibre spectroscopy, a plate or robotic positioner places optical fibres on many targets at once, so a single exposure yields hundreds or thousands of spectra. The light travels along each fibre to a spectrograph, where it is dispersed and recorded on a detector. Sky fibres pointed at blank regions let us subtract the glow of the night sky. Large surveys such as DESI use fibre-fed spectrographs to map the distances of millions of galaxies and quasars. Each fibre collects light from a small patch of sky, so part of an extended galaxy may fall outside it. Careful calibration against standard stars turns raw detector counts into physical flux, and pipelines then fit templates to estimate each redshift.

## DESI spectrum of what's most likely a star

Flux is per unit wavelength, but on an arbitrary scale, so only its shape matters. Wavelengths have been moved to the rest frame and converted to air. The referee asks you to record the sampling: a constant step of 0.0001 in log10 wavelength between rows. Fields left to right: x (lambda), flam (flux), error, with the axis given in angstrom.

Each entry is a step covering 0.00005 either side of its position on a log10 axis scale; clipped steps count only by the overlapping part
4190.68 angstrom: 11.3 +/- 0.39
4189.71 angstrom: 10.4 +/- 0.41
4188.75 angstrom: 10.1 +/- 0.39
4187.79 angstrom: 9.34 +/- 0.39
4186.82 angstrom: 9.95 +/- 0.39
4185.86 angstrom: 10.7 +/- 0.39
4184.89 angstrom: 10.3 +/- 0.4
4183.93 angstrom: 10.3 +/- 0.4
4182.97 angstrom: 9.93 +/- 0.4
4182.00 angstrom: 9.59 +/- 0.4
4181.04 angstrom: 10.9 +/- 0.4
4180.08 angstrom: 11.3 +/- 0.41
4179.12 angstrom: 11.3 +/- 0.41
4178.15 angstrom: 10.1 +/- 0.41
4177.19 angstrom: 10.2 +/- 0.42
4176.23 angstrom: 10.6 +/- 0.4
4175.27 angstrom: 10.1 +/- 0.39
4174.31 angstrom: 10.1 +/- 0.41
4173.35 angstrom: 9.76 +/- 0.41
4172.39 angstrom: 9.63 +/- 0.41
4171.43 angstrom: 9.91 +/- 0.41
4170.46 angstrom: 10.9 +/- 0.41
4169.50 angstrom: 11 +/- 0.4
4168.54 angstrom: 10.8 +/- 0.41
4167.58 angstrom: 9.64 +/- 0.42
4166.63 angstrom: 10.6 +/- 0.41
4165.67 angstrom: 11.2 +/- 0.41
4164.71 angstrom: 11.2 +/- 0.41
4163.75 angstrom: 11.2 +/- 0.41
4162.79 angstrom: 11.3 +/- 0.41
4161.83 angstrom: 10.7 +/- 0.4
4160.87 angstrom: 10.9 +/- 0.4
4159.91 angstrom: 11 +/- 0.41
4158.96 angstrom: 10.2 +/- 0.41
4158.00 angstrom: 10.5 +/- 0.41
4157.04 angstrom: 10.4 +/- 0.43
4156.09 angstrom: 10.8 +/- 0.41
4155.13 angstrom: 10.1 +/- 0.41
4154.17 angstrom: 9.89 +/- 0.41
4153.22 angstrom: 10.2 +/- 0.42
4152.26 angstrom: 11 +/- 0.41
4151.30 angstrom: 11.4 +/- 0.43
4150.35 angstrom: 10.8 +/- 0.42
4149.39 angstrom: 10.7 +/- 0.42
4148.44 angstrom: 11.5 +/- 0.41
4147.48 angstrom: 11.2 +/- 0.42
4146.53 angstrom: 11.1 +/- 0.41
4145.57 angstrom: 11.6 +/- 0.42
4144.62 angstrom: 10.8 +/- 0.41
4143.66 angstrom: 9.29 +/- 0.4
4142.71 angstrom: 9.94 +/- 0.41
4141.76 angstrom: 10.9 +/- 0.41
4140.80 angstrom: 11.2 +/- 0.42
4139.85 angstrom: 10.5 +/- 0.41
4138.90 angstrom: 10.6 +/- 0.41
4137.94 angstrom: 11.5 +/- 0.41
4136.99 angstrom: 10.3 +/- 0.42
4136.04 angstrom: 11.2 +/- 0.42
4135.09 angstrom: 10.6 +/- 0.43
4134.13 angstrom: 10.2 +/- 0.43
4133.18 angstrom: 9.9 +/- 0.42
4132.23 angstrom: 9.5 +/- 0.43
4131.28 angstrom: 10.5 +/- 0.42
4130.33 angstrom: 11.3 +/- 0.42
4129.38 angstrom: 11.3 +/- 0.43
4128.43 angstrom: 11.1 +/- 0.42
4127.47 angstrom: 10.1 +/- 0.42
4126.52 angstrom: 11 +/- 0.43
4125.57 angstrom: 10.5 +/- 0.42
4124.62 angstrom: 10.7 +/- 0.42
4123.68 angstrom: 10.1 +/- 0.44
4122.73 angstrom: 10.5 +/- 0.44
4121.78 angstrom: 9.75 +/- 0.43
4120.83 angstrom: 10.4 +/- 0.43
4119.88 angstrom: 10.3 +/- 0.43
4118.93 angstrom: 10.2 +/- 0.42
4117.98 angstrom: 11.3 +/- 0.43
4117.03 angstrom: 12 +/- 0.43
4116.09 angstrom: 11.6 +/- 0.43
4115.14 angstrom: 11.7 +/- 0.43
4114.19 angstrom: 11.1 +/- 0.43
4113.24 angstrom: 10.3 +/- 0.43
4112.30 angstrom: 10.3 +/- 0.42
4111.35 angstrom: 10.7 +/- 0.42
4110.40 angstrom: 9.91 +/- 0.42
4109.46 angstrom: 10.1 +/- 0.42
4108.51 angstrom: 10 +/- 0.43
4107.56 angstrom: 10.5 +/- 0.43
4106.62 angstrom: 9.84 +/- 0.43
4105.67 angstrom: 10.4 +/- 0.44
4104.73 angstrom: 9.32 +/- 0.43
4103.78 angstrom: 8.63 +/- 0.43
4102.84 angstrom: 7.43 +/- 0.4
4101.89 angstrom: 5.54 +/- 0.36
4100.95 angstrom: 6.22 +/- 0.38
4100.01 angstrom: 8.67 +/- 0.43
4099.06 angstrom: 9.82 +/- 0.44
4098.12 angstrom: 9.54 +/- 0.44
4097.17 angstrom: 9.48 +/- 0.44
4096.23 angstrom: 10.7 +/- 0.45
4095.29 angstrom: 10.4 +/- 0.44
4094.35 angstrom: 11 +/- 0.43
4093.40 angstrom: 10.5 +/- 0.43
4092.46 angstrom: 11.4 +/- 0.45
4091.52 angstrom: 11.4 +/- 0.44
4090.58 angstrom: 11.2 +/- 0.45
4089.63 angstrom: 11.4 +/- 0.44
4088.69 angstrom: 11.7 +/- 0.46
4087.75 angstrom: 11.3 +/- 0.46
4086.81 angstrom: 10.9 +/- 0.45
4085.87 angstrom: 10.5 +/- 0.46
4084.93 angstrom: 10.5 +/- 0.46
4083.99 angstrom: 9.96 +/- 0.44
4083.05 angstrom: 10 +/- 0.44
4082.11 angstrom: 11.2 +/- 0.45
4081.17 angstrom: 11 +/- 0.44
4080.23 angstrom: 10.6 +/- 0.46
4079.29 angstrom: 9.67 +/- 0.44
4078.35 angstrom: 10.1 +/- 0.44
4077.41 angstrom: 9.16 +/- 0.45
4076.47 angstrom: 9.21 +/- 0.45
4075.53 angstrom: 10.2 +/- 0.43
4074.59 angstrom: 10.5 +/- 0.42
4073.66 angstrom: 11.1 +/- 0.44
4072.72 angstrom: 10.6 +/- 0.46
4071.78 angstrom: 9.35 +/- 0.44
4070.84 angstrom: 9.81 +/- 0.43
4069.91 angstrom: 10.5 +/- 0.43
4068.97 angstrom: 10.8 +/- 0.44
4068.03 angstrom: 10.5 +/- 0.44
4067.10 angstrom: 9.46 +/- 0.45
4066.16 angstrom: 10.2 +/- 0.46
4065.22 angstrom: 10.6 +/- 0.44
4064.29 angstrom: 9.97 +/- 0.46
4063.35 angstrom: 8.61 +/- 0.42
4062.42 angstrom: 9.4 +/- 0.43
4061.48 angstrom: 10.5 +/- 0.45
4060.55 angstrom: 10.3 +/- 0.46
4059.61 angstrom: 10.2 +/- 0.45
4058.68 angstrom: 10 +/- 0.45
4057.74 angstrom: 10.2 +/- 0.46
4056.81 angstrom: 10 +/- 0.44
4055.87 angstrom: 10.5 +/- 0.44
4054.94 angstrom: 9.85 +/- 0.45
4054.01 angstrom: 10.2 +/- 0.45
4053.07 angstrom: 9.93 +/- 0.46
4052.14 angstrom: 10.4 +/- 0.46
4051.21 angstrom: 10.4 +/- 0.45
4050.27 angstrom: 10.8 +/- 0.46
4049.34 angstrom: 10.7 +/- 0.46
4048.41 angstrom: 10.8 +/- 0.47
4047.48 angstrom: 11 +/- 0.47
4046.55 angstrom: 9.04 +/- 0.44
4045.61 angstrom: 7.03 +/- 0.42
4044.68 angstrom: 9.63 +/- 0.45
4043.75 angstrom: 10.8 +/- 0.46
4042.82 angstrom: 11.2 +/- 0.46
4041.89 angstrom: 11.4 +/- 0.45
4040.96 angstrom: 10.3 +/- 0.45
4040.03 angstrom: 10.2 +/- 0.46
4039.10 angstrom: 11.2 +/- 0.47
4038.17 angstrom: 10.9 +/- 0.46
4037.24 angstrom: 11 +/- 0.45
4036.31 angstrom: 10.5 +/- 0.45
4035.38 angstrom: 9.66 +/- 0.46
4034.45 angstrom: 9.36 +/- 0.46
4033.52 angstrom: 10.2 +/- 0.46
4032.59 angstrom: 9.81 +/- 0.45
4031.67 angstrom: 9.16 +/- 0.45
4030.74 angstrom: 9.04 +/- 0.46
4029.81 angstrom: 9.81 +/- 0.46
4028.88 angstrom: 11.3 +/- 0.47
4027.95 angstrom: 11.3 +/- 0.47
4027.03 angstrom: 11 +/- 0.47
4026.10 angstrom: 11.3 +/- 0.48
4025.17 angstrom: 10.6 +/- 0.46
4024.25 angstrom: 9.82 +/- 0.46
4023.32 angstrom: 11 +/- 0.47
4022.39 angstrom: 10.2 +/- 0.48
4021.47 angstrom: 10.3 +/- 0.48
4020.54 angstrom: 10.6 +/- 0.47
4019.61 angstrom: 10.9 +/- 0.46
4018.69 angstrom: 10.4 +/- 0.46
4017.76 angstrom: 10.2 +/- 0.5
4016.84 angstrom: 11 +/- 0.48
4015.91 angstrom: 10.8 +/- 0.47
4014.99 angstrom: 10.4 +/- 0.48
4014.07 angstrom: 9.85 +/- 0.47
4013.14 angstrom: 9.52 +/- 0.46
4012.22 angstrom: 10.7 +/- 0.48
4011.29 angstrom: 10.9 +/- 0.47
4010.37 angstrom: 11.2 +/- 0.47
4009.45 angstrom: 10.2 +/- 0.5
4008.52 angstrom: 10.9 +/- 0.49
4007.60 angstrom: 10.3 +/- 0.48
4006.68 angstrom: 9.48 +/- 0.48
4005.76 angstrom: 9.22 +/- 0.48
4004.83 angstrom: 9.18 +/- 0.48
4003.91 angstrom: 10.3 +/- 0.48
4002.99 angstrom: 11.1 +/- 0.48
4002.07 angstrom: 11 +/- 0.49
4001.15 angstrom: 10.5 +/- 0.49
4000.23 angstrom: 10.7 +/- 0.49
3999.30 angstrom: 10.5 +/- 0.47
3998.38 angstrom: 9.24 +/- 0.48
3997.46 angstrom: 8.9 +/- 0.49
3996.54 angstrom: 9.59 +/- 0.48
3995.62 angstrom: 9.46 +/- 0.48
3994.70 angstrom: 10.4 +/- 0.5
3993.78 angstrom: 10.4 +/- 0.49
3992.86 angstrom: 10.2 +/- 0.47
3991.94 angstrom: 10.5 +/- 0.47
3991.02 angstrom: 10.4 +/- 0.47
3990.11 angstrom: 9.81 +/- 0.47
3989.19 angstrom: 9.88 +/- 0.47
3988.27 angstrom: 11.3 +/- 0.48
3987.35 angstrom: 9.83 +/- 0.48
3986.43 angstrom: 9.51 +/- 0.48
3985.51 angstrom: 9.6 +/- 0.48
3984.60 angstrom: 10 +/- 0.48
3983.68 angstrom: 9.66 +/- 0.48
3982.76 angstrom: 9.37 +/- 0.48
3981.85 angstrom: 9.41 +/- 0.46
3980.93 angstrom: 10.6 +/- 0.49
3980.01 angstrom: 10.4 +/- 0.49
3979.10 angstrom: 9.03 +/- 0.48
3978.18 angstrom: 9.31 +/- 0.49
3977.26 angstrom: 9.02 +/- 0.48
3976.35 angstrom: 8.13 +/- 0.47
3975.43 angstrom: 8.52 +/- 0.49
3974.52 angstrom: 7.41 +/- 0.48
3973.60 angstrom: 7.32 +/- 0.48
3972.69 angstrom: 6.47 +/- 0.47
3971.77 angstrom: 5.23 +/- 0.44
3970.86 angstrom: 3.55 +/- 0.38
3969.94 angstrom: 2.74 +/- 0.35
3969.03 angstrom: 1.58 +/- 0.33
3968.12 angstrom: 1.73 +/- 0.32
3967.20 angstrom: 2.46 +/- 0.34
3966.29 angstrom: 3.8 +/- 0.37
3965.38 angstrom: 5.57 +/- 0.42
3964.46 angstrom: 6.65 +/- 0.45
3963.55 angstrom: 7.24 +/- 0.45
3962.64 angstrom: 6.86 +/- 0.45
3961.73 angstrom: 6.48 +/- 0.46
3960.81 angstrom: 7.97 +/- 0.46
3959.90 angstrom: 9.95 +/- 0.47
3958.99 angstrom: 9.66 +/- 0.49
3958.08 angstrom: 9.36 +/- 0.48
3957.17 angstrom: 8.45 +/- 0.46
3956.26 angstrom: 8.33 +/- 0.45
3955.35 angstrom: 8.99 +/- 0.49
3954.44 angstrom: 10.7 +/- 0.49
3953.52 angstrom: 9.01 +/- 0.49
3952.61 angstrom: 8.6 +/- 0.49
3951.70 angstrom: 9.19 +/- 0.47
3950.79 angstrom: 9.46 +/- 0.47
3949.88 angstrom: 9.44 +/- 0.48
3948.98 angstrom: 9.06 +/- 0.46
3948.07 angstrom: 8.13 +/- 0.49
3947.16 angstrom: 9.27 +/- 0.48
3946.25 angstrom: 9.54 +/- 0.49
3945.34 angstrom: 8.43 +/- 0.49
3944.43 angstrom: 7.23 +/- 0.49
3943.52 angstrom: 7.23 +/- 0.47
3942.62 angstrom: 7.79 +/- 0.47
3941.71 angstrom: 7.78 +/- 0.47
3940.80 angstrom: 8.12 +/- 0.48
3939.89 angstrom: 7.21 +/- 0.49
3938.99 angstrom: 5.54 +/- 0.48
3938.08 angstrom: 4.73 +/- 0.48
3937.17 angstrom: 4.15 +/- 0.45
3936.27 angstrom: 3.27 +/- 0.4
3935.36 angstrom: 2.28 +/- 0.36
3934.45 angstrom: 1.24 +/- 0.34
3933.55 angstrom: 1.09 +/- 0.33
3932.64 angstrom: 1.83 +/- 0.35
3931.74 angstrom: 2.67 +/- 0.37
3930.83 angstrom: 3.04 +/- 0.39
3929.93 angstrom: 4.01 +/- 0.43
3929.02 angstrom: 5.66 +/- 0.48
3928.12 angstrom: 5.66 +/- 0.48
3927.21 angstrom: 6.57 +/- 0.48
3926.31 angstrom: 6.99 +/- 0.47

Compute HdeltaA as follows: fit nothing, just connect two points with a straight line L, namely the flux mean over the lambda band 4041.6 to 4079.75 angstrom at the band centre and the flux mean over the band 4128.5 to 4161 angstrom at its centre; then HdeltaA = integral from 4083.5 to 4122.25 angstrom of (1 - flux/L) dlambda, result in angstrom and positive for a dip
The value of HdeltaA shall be 0.7 angstrom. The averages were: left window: 10.1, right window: 10.7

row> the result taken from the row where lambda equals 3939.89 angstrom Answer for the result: 7.21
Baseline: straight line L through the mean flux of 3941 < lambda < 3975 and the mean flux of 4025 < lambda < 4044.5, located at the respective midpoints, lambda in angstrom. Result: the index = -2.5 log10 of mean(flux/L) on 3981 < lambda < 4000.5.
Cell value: -0.15 mag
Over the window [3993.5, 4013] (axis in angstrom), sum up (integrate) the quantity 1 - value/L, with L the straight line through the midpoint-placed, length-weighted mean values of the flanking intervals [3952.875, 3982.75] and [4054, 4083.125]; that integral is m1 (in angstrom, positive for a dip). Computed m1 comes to -4.5 angstrom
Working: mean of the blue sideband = 7.29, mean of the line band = 10.2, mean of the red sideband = 10.1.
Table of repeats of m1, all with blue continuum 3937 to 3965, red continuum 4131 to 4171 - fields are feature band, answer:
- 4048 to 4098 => -3.5 angstrom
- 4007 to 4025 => -3.1 angstrom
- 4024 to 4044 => -2.8 angstrom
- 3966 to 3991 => 2.4 angstrom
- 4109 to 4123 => -0.6 angstrom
